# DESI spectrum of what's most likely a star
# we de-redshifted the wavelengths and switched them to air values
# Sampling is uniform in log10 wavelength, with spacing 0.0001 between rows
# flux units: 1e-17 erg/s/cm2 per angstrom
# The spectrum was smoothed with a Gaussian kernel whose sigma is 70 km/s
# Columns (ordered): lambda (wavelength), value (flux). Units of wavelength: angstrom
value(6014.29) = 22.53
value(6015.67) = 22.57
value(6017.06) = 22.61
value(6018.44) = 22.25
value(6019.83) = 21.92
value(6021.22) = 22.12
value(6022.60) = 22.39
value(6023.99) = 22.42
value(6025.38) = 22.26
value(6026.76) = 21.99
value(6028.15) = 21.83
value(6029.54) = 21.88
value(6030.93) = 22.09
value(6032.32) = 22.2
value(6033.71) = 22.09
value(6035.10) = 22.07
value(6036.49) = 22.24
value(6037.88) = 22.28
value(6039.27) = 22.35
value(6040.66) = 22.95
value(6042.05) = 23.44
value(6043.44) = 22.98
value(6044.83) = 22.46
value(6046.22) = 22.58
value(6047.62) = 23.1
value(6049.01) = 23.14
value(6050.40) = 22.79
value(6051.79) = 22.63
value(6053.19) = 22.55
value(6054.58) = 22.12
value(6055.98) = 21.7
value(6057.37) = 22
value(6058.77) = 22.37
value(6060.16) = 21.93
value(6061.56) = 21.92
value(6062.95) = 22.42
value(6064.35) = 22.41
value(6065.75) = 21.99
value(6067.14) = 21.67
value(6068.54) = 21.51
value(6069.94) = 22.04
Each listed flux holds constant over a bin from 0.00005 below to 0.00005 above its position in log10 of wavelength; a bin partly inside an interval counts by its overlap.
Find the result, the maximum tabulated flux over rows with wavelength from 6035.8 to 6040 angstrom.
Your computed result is 22.35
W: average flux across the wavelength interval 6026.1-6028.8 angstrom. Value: 21.9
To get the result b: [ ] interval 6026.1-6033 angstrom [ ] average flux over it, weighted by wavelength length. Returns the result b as 22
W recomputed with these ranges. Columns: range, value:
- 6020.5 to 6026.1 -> 22.3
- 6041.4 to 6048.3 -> 22.9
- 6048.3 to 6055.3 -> 22.6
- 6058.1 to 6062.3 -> 22.1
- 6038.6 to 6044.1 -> 22.9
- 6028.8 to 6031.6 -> 22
